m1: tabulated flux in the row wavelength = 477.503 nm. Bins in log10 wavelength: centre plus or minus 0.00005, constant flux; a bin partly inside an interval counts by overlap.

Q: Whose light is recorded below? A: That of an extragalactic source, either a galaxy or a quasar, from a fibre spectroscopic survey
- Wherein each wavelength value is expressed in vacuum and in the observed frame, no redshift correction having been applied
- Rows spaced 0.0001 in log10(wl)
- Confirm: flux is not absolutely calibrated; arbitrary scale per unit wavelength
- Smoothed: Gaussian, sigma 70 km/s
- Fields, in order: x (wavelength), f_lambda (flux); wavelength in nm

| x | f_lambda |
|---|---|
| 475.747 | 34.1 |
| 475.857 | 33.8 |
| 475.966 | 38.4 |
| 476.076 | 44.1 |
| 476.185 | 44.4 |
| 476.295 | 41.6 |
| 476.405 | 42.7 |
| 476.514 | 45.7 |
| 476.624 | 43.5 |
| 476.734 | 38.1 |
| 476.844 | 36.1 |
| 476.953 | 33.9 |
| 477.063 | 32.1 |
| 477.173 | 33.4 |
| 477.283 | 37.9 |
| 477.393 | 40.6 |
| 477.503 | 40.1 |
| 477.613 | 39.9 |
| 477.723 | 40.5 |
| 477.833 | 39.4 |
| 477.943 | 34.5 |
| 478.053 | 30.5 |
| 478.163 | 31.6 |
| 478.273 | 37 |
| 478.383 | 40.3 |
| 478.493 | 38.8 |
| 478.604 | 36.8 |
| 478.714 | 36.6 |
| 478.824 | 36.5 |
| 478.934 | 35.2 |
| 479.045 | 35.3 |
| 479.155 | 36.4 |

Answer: 40.1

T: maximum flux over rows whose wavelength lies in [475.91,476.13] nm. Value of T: 44.1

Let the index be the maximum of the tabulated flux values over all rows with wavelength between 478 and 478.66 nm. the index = 40.3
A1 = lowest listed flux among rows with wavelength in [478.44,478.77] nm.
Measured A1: 36.6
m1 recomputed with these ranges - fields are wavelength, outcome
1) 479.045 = 35.3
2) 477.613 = 39.9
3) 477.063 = 32.1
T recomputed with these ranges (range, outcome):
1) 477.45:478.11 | 40.5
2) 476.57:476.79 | 43.5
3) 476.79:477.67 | 40.6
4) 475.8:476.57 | 45.7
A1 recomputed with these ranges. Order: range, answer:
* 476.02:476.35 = 41.6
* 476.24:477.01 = 33.9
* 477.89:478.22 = 30.5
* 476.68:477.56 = 32.1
